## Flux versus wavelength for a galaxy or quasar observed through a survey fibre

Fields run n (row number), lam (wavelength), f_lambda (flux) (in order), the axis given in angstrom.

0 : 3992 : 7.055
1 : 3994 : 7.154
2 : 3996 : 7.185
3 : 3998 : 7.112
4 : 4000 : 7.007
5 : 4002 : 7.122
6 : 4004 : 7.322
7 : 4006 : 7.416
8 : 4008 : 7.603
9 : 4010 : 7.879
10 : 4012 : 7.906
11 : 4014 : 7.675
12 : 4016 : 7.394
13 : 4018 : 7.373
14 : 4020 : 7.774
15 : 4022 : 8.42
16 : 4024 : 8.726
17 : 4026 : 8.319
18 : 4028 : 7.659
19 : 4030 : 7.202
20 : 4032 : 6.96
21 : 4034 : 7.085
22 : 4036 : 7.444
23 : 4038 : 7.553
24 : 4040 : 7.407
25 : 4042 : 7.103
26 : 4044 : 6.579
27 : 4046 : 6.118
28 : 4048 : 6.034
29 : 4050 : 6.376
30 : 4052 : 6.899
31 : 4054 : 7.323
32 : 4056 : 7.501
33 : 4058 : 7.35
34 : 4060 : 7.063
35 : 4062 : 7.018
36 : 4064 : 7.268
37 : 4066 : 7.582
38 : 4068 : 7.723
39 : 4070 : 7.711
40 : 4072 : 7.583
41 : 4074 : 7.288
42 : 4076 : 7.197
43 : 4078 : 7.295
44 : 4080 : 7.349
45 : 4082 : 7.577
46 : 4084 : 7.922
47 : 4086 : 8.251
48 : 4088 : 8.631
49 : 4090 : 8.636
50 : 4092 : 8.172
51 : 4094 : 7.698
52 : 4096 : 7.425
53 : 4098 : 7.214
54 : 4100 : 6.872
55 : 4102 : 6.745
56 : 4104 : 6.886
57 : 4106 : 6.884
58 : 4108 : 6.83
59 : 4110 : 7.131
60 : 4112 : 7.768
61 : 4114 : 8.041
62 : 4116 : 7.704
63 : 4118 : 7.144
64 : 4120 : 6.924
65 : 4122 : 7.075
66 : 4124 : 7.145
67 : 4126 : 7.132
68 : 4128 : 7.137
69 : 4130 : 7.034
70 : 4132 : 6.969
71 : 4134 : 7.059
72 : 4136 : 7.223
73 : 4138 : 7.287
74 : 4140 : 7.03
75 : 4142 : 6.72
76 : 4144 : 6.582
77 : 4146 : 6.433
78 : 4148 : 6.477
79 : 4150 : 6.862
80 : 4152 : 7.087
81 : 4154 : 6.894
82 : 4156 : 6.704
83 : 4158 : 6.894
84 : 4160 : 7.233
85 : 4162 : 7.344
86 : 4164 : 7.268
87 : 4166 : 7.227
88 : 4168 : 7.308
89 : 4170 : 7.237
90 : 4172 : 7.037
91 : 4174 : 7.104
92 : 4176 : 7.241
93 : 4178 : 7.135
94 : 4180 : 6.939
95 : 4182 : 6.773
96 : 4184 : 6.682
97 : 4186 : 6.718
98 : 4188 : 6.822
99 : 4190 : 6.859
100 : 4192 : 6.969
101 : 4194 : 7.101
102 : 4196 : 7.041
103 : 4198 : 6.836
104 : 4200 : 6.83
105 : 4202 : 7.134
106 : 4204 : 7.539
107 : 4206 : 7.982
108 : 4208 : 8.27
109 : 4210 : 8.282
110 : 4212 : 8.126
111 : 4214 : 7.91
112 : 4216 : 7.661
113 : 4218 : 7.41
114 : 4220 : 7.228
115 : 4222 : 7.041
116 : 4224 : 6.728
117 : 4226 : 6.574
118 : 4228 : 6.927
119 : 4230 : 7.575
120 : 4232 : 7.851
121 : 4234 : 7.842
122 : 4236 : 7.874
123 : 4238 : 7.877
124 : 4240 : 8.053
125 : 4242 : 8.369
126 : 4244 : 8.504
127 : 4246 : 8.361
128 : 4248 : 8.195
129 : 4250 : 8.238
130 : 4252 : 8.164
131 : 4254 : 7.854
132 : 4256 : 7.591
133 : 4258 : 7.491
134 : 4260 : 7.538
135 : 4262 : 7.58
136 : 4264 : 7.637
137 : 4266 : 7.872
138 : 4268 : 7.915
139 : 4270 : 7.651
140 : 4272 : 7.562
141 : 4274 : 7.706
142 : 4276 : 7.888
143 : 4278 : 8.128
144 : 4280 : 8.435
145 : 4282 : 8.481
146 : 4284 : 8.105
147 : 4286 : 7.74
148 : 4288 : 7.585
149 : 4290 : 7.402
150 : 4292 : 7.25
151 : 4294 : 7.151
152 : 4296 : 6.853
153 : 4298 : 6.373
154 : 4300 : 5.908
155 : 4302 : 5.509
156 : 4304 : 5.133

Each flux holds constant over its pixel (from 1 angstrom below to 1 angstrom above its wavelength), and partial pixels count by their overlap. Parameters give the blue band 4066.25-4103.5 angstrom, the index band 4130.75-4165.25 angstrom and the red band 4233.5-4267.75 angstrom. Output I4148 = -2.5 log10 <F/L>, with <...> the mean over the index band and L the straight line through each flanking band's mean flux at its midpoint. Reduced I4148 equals 0.12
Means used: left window 7.62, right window 7.94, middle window 6.95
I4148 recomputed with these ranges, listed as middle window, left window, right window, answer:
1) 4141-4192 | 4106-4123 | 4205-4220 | 0.10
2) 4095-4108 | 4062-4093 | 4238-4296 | 0.11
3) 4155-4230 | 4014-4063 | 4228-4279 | 0.07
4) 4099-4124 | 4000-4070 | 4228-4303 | 0.04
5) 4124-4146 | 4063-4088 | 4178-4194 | 0.03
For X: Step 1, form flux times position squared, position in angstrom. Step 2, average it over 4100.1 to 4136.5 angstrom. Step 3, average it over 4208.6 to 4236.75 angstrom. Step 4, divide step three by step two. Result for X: 1.10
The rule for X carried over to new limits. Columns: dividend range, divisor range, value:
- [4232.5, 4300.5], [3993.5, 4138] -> 1.16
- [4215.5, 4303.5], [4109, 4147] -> 1.13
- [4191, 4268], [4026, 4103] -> 1.13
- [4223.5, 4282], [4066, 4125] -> 1.13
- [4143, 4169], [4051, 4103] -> 0.96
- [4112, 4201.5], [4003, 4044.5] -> 0.99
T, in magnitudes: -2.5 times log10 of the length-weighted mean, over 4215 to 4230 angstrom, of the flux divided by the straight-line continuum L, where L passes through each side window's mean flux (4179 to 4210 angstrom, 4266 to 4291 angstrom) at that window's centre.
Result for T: 0.04 mag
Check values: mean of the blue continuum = 7.14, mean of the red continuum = 7.88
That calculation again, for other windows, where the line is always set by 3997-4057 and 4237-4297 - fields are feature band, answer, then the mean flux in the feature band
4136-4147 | 0.110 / 6.85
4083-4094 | -0.110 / 8.27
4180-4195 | 0.123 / 6.85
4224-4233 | 0.085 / 7.18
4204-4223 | -0.004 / 7.76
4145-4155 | 0.128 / 6.75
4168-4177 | 0.069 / 7.17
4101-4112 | 0.080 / 6.97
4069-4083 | 0.002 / 7.43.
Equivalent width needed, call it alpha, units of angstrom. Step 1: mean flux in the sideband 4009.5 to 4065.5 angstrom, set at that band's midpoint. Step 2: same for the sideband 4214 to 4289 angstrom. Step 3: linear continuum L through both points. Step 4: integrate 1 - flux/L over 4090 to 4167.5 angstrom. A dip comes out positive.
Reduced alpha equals 4.0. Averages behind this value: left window 7.33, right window 7.76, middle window 7.13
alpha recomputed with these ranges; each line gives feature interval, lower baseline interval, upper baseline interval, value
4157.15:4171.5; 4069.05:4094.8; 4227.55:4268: 1.15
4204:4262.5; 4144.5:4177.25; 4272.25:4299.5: -3.28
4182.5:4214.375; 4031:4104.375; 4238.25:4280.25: 1.81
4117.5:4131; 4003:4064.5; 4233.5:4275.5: 0.88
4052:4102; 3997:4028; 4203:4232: 0.57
